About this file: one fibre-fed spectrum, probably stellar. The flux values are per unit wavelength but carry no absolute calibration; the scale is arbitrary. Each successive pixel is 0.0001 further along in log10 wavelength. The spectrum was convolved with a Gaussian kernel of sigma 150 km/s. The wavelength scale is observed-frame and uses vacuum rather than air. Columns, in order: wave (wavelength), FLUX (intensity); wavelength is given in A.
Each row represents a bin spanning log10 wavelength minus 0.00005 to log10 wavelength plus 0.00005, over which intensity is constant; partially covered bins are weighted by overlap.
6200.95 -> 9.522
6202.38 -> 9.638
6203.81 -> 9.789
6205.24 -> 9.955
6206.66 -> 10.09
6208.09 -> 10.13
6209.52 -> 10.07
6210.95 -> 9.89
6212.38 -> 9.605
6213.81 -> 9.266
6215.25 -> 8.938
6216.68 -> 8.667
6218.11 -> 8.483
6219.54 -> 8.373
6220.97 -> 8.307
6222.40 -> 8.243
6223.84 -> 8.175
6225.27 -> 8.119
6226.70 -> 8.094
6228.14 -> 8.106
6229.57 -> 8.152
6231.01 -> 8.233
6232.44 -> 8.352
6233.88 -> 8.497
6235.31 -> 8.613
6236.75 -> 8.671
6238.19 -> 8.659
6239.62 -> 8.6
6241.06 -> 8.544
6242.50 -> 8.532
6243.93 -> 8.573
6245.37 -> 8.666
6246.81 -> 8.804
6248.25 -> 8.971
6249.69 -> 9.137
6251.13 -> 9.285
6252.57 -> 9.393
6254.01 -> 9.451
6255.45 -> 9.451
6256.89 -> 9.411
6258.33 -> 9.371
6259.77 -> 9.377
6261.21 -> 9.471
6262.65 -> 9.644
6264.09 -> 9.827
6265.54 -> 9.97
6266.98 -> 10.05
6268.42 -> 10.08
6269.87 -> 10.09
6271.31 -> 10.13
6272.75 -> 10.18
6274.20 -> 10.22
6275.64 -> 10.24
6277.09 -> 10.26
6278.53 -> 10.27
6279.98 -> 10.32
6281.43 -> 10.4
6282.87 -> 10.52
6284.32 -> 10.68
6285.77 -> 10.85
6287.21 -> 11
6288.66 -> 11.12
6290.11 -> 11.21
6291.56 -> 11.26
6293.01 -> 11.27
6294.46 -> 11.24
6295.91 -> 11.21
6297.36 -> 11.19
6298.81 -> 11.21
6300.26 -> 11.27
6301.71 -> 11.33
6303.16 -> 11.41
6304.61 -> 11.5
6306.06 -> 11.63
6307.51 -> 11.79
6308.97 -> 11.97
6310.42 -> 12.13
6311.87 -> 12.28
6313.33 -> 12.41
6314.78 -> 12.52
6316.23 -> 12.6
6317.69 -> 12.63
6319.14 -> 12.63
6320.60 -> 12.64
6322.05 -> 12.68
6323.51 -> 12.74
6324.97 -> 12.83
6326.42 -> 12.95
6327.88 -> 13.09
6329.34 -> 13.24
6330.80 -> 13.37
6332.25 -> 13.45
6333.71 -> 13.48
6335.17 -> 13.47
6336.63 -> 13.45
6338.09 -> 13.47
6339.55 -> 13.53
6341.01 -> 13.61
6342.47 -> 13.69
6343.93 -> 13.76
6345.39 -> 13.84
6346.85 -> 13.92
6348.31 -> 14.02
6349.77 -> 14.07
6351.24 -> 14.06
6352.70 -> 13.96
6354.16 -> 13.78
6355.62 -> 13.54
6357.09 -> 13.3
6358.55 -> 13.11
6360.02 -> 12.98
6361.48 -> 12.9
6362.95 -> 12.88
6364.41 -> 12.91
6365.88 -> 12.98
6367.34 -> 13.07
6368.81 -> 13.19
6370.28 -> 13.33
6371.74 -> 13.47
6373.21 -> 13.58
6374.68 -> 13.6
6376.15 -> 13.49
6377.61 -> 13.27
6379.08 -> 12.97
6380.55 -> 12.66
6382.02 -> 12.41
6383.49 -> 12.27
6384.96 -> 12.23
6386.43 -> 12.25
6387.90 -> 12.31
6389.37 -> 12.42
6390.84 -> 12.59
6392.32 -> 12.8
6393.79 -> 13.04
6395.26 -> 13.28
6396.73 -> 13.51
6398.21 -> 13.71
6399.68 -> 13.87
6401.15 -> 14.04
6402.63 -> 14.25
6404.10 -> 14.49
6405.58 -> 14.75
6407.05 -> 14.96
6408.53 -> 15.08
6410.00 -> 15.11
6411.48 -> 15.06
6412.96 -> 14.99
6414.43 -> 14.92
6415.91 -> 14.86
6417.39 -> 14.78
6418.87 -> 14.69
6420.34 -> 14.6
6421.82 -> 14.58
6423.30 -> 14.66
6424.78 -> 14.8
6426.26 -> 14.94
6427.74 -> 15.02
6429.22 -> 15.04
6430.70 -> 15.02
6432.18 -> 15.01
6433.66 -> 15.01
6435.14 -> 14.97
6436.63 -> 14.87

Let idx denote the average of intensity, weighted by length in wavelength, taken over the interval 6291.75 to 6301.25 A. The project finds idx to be 11.2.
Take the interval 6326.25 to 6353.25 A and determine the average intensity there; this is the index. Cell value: 13.6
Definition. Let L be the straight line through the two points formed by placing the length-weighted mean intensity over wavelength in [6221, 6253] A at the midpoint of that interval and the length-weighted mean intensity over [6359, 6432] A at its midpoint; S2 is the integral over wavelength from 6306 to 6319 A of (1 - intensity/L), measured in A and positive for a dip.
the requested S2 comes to -1.4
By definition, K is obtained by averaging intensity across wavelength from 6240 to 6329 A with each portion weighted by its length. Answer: 10.8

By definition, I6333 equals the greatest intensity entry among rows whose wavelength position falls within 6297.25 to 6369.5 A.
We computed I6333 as 14.07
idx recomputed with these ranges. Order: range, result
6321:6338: 13.2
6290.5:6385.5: 12.8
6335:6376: 13.5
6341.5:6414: 13.5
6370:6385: 13.1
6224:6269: 8.96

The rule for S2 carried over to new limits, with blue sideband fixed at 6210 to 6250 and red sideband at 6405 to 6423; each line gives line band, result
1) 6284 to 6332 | -2.92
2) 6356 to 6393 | 1.59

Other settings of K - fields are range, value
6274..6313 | 11.1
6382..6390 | 12.3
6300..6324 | 12.1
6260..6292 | 10.3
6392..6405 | 13.7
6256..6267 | 9.61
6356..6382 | 13.1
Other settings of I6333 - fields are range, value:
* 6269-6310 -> 11.97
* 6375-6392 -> 13.49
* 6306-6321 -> 12.64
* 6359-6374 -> 13.58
